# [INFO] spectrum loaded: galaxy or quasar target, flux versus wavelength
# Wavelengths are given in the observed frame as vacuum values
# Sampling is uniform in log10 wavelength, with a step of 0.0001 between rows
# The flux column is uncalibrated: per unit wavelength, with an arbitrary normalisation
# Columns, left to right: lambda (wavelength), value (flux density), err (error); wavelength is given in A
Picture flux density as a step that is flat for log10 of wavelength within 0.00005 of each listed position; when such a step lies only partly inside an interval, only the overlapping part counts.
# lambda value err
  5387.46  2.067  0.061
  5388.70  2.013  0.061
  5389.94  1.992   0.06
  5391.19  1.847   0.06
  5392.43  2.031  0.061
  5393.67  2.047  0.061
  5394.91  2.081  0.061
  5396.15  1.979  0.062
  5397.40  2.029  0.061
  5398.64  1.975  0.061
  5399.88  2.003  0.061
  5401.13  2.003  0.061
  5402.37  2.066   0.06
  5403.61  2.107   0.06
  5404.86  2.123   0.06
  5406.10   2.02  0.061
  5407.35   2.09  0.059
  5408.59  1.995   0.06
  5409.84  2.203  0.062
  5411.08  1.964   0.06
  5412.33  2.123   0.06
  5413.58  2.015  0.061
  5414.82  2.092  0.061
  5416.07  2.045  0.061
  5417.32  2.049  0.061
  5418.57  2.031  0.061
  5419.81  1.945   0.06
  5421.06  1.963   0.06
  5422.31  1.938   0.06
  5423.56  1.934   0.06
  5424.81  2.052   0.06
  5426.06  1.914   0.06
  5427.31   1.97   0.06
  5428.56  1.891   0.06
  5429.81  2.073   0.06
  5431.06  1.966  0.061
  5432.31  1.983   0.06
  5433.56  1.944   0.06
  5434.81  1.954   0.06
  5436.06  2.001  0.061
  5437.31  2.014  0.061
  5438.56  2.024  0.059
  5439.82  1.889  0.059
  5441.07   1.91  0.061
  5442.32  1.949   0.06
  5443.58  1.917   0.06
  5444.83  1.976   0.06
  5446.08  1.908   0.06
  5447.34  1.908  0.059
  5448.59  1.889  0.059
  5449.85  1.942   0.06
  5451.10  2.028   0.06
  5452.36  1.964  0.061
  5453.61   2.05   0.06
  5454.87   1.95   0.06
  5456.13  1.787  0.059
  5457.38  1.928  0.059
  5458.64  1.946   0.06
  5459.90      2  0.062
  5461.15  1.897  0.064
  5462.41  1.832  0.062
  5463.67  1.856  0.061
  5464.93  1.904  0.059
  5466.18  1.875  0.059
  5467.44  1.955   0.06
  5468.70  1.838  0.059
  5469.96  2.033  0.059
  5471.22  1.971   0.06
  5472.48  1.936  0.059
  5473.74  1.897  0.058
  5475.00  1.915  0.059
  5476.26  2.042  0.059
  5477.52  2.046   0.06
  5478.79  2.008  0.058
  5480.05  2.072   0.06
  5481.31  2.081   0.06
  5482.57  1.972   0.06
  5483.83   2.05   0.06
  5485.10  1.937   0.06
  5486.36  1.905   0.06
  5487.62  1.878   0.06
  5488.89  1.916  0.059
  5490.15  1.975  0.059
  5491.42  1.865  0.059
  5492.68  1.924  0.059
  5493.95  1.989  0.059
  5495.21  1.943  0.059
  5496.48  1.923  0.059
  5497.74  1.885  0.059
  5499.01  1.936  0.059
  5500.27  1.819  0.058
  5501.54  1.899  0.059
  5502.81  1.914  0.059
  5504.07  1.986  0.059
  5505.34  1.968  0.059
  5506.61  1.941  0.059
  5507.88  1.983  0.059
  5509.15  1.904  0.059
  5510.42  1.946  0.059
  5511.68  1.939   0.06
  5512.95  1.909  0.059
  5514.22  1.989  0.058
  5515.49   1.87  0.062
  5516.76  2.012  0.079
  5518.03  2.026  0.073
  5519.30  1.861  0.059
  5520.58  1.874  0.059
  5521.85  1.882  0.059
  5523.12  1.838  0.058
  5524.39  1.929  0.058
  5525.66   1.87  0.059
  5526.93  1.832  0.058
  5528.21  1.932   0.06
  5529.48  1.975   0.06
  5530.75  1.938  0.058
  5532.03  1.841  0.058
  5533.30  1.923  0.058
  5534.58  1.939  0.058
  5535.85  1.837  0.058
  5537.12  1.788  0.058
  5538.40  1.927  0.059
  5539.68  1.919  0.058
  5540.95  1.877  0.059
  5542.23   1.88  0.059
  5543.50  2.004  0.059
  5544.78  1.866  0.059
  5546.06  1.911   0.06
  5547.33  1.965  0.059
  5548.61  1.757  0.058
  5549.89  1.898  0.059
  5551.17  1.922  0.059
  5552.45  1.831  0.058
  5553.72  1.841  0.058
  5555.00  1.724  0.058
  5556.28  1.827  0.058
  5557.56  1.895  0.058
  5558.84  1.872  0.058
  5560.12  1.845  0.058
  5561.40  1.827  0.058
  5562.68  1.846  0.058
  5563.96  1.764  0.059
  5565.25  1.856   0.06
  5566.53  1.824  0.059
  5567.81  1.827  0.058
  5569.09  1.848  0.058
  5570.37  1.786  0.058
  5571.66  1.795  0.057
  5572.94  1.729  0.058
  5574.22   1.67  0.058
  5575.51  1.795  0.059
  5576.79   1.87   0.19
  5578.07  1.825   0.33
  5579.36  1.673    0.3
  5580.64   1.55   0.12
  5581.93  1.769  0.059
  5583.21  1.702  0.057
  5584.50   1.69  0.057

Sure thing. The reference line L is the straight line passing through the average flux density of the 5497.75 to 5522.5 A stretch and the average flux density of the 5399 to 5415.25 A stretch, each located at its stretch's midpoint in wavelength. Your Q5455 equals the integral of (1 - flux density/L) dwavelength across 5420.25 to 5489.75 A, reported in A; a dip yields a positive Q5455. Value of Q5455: 1.6 A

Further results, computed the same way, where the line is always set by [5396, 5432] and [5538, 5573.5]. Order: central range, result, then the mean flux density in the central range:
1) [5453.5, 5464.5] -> 0.32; 1.91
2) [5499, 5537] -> -0.37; 1.92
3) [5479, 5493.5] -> -0.22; 1.96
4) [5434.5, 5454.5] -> 0.26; 1.96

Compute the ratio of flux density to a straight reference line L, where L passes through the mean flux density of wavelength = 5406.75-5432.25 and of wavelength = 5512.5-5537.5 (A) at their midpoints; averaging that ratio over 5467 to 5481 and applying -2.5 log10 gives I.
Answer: -0.01 mag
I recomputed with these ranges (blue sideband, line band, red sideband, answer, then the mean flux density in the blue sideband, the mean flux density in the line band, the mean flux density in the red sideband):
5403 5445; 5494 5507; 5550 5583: -0.02 mag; 2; 1.92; 1.8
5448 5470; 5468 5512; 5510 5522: -0.01 mag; 1.92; 1.95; 1.93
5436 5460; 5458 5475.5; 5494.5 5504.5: 0.01 mag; 1.95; 1.92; 1.91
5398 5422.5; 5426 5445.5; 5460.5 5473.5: 0.01 mag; 2.04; 1.96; 1.91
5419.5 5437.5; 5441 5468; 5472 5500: 0.02 mag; 1.97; 1.93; 1.96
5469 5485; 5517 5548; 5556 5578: -0.01 mag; 2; 1.9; 1.82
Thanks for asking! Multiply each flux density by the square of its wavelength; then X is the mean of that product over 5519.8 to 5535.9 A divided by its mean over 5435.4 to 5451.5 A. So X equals 1.0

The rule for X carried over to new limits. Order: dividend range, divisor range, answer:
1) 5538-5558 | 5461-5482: 0.99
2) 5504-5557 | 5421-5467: 1.01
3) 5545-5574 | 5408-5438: 0.96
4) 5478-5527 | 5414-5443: 1.00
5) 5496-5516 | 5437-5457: 1.01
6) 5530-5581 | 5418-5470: 0.98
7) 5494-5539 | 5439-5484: 1.00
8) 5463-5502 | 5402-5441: 0.99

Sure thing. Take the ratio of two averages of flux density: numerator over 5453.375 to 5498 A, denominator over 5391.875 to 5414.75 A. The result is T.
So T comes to 0.9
